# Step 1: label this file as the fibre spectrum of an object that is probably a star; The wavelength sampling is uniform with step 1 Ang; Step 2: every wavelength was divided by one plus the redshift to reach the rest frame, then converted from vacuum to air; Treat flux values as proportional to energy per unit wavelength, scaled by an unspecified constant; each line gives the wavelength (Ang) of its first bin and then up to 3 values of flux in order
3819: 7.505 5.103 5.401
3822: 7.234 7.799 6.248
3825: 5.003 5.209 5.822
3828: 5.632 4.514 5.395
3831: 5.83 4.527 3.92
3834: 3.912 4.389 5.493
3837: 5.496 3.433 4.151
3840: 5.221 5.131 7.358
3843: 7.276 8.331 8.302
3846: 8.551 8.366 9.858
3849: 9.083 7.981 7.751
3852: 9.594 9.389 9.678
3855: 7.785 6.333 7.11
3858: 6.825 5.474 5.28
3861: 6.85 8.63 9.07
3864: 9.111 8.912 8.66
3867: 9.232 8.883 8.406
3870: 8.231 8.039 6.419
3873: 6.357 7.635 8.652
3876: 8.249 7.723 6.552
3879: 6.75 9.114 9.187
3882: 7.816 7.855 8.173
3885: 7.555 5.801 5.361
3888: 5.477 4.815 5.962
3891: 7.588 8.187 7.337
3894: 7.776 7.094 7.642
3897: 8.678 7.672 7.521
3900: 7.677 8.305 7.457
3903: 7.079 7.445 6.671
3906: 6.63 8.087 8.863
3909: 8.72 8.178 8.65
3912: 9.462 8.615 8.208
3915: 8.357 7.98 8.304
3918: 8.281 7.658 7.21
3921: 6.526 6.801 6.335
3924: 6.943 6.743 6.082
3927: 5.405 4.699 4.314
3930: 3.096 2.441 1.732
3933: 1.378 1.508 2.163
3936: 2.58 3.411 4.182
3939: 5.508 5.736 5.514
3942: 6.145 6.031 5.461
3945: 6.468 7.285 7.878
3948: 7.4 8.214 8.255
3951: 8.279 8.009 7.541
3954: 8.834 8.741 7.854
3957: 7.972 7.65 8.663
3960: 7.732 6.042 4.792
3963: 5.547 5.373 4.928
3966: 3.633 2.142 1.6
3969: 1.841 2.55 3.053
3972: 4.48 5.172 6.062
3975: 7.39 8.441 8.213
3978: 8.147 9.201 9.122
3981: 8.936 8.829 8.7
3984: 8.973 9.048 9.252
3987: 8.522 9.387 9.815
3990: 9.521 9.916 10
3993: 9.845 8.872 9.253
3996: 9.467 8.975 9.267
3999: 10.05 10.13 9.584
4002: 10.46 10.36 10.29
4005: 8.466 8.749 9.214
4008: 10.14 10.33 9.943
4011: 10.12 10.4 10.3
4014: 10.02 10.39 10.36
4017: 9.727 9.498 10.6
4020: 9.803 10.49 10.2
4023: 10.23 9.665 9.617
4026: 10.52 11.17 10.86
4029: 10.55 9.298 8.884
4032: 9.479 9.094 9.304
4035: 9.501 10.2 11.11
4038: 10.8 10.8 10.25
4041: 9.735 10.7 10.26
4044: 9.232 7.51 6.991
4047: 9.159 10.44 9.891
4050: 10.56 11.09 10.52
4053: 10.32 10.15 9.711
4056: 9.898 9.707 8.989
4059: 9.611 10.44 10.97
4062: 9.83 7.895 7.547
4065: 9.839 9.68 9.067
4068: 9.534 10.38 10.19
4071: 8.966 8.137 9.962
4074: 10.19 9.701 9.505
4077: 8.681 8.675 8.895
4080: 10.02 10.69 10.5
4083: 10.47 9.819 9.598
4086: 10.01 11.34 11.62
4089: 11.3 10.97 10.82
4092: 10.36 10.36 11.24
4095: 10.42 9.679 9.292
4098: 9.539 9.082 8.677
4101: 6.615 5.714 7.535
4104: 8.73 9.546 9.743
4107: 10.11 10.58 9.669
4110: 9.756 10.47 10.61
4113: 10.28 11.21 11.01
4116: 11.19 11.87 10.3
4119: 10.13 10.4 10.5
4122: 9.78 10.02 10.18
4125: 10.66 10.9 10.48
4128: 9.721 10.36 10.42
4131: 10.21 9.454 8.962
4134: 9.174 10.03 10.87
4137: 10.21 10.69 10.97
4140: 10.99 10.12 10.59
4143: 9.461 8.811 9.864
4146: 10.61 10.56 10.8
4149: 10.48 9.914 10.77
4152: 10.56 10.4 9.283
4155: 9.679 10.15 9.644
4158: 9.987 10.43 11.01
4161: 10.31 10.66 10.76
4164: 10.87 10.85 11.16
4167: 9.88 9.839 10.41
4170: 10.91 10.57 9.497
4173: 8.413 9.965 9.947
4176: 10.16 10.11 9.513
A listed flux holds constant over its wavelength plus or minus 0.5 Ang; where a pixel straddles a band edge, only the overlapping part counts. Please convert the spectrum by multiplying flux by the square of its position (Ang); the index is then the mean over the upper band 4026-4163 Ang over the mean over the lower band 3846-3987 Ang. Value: 1.6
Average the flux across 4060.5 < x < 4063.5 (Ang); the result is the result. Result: 9.56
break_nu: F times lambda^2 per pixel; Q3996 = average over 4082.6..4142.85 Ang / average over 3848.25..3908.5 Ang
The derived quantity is 1.48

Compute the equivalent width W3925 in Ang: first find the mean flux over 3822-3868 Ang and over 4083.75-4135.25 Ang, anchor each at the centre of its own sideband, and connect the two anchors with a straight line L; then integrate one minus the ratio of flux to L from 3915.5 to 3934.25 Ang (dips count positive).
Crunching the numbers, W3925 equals 5.5 Ang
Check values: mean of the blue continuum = 6.87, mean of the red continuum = 10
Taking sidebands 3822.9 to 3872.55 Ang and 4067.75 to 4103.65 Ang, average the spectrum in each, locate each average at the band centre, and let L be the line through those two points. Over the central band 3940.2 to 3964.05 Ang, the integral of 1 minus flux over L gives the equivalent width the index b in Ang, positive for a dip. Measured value 2.9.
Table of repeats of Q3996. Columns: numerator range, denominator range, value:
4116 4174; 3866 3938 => 1.69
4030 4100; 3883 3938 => 1.63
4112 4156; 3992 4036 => 1.11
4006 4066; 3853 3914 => 1.39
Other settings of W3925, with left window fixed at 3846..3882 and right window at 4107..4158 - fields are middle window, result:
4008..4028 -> -1.9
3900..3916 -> 0.7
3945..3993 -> 9.1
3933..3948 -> 6.5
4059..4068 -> 0.2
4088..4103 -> 0.6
